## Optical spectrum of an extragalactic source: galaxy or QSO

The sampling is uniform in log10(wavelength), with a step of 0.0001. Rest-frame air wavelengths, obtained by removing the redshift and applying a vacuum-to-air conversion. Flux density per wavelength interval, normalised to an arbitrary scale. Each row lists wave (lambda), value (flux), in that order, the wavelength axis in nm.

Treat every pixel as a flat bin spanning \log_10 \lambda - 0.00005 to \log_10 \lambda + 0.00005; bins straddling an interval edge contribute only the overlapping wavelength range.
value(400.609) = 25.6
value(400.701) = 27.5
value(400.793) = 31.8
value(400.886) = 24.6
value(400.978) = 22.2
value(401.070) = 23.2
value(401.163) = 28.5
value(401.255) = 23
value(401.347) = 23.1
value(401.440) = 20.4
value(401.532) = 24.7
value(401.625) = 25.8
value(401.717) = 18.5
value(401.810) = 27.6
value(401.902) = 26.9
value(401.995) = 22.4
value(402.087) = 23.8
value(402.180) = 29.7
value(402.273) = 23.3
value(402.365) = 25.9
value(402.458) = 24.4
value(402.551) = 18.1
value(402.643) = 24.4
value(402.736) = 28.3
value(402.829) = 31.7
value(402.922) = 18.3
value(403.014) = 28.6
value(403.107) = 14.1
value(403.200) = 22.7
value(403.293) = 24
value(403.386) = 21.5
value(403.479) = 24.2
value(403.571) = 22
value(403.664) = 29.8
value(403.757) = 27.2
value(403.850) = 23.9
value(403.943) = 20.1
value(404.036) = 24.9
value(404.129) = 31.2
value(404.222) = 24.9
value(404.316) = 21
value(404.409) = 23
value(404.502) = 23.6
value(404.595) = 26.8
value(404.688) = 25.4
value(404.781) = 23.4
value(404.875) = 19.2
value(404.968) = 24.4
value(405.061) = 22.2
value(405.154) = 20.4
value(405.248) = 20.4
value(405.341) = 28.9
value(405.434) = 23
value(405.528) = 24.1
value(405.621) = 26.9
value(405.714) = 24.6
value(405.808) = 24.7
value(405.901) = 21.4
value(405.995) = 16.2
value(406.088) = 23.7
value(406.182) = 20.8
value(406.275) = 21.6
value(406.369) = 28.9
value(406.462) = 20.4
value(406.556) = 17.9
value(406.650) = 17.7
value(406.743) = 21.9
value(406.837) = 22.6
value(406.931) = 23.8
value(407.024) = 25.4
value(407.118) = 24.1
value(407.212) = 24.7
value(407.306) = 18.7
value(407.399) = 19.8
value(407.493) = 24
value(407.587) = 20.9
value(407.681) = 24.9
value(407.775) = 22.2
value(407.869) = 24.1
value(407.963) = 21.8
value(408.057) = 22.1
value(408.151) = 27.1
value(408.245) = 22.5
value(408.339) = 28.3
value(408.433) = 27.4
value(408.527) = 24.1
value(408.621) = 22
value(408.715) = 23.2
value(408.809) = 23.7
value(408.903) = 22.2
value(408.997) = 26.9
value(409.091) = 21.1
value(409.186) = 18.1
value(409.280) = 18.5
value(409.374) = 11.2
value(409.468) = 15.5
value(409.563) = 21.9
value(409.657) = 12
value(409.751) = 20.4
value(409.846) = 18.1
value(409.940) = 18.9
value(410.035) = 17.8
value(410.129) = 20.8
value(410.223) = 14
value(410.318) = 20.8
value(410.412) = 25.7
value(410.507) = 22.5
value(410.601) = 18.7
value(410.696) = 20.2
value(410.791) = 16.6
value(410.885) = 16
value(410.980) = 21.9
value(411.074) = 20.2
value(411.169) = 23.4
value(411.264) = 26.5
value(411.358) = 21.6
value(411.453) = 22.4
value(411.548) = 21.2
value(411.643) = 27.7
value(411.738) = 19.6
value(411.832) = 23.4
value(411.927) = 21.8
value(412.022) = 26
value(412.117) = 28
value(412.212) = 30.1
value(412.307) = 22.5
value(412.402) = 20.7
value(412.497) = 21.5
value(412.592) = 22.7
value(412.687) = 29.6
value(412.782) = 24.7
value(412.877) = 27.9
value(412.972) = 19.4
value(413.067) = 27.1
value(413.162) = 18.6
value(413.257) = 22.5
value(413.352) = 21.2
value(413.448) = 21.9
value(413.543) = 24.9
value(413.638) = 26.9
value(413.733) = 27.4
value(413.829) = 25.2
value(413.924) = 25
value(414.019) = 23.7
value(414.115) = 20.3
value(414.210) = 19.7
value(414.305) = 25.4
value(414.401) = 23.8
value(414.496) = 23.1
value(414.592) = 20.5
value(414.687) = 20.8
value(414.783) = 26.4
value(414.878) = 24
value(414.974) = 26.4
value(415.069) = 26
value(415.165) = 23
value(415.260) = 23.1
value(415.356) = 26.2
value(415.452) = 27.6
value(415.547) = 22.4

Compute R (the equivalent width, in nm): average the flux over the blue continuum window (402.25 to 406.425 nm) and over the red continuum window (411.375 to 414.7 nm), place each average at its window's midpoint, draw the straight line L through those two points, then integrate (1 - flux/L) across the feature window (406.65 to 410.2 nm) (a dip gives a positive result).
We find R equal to 0.316 nm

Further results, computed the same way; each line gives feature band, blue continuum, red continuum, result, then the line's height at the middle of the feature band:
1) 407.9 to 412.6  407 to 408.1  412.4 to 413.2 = 0.33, 23.3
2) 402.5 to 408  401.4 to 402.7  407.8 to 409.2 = 0.16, 23.9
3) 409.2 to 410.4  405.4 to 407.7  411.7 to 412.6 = 0.28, 23.2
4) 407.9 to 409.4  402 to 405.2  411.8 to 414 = 0.09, 24.2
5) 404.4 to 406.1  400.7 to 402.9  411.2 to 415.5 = 0.09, 24.6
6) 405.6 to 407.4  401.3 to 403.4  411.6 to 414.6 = 0.12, 23.9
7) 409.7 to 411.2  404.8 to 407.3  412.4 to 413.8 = 0.24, 23.4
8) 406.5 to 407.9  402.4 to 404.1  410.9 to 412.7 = 0.09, 23.7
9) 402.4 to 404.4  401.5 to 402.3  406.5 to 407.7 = -0.01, 23.9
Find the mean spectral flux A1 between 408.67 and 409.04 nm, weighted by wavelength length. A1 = 24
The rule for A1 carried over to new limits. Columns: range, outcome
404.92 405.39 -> 23.3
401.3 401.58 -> 22.7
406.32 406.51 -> 24.6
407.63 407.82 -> 23.5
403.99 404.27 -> 26.9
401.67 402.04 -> 23.9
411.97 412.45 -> 25.4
